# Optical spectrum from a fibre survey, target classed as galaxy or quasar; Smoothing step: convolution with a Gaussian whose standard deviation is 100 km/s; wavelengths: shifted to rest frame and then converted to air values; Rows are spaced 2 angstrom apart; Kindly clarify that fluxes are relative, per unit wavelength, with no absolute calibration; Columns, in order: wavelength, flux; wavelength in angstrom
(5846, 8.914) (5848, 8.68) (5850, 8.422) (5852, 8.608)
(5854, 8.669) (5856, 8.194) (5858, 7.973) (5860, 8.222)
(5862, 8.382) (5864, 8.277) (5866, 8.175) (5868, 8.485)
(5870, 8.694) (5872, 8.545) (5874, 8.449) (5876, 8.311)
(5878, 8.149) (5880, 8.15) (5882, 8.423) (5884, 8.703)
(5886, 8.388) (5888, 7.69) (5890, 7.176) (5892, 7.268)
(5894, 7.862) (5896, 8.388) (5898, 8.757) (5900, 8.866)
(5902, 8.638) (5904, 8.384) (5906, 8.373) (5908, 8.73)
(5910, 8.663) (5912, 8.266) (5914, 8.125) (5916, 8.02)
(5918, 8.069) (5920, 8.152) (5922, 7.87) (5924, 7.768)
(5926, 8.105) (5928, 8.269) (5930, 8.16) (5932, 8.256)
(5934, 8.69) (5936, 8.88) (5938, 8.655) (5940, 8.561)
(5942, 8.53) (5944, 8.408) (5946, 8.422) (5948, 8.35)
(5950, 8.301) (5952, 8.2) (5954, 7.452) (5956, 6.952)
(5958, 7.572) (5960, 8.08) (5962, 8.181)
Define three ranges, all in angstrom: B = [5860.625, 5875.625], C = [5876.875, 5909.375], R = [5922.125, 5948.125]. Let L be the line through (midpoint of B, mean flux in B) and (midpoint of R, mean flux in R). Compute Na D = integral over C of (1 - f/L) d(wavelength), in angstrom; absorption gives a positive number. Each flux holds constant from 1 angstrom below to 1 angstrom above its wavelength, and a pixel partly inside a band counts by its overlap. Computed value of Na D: 0.6 angstrom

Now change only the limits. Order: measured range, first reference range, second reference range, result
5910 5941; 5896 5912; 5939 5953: 0.81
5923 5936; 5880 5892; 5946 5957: -0.52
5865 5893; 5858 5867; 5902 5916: 0.36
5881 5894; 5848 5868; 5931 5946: 0.76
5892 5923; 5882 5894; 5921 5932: -1.30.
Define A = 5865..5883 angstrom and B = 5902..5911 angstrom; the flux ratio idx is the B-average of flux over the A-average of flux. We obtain 1.0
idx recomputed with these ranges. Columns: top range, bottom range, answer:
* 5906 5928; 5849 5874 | 0.98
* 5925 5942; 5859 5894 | 1.03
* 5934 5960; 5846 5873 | 0.97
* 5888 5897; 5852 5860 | 0.92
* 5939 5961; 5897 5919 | 0.96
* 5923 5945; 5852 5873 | 1.00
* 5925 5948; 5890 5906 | 1.02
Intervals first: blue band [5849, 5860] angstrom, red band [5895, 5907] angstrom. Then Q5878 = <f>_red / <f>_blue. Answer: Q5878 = 1.02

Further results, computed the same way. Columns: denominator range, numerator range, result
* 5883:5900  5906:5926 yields 1.01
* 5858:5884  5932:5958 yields 0.99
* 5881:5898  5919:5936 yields 1.02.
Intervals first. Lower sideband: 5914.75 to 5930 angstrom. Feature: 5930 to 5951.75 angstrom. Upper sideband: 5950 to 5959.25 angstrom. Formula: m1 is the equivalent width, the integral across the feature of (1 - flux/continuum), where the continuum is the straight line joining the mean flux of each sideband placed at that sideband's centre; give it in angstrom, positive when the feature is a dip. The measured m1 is -1.9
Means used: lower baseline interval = 8.05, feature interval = 8.48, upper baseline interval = 7.64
